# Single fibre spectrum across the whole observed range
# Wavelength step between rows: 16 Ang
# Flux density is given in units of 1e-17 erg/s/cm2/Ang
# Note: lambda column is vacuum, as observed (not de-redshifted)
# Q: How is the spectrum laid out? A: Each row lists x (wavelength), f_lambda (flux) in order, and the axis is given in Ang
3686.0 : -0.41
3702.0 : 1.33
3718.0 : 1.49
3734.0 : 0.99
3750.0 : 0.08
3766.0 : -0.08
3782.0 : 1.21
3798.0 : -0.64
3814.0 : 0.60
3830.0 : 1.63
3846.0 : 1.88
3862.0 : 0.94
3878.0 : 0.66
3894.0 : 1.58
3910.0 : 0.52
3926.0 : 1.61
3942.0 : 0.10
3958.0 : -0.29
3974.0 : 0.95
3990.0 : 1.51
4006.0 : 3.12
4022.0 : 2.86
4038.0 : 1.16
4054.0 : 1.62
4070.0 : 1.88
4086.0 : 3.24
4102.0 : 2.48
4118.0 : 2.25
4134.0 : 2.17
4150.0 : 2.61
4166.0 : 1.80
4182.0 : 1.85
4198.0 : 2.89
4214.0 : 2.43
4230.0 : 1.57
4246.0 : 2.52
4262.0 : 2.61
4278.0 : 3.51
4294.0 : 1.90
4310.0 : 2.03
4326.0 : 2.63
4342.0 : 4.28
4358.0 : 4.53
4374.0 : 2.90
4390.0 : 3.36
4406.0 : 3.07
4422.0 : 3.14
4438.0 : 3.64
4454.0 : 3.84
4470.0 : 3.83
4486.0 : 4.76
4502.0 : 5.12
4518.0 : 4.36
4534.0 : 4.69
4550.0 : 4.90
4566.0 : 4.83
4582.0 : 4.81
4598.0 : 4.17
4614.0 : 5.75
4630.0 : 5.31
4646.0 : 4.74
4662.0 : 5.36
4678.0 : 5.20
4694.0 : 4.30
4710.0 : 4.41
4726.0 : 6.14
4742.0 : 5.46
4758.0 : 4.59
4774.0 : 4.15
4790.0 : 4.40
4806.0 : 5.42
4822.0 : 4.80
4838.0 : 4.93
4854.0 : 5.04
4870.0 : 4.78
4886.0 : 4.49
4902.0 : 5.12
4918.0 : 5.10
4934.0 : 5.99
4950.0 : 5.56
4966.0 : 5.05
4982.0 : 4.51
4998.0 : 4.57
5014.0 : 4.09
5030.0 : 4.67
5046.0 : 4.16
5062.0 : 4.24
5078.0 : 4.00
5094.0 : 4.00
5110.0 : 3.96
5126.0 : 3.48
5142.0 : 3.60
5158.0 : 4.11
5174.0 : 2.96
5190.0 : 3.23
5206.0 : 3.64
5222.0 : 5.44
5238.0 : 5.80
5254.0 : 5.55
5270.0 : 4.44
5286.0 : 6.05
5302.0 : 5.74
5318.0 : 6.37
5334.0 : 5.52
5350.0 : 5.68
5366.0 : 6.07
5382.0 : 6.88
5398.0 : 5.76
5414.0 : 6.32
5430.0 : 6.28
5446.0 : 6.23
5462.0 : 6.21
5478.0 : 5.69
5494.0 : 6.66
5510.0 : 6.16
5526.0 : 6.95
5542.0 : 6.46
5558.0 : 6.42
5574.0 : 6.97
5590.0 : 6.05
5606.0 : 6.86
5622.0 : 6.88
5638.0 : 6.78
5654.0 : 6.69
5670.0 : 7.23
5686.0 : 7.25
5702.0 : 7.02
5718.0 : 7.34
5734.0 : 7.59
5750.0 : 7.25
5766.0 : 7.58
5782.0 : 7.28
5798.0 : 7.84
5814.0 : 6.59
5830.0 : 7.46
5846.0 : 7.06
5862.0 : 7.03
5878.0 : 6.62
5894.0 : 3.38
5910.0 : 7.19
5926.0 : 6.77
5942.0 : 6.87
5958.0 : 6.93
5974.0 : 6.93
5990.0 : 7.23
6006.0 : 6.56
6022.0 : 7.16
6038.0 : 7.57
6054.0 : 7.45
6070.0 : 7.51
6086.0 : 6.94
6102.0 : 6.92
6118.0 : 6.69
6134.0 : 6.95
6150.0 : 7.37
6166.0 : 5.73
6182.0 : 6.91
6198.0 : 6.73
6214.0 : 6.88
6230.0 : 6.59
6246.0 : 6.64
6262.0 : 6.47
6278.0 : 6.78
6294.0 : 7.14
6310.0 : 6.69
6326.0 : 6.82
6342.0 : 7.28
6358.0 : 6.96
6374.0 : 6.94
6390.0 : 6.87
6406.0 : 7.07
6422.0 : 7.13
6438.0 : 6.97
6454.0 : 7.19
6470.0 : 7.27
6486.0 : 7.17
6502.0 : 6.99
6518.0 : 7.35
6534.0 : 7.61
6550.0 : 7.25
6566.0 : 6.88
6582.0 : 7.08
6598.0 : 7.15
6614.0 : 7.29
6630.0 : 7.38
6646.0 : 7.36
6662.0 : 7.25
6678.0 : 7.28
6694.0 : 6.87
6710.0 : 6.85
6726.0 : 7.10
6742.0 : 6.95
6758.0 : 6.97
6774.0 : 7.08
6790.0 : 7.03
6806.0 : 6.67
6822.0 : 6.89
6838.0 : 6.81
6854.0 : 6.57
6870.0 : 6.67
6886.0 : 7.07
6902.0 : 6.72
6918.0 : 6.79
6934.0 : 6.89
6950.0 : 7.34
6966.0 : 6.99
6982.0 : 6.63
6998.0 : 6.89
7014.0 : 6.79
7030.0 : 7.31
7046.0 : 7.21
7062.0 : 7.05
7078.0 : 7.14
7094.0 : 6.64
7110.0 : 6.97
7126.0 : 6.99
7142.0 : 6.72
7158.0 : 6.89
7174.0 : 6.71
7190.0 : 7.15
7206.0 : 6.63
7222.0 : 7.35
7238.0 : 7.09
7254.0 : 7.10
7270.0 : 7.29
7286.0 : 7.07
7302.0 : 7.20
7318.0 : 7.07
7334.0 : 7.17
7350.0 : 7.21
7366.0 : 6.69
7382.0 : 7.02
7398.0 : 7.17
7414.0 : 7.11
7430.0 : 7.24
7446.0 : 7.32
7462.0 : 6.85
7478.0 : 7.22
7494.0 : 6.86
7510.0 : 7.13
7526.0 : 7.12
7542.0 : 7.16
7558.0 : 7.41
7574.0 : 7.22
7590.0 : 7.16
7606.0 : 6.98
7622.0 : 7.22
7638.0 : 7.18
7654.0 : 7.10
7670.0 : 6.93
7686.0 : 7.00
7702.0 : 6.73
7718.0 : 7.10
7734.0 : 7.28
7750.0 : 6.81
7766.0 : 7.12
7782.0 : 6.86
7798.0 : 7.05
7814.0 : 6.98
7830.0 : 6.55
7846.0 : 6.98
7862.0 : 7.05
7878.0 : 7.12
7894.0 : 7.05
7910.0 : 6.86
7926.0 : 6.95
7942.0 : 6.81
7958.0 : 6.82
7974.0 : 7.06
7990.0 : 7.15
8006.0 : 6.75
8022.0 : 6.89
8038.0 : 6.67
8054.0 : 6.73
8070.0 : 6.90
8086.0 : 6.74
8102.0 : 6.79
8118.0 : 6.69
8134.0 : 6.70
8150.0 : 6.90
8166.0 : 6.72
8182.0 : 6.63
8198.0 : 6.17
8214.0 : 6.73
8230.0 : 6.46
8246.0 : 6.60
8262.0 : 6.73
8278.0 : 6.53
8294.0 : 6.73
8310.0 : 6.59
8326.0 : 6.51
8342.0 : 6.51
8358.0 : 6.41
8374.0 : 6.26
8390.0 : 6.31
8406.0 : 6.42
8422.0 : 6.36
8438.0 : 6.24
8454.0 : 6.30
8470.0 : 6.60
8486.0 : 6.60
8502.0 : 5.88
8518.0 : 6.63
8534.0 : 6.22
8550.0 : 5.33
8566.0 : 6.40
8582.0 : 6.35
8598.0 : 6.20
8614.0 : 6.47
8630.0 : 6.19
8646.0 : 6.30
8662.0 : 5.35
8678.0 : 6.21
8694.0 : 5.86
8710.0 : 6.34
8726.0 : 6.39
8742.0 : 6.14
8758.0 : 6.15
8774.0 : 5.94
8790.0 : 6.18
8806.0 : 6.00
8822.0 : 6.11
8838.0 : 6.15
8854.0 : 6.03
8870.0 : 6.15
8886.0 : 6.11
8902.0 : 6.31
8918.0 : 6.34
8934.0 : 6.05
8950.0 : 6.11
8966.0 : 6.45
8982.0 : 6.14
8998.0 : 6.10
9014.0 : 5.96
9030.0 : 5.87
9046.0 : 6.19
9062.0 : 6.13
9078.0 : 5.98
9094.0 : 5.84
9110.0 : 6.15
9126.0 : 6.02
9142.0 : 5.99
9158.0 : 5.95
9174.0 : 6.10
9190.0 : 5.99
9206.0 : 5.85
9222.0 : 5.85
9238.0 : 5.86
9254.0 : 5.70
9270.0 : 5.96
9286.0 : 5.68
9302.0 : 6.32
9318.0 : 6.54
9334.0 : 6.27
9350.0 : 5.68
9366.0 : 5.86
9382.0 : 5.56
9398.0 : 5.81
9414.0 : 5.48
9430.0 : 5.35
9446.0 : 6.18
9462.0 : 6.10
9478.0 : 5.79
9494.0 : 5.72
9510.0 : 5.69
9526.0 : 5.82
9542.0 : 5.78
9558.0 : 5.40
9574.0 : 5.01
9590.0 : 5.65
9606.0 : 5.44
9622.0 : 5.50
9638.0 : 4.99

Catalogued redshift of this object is 0.000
